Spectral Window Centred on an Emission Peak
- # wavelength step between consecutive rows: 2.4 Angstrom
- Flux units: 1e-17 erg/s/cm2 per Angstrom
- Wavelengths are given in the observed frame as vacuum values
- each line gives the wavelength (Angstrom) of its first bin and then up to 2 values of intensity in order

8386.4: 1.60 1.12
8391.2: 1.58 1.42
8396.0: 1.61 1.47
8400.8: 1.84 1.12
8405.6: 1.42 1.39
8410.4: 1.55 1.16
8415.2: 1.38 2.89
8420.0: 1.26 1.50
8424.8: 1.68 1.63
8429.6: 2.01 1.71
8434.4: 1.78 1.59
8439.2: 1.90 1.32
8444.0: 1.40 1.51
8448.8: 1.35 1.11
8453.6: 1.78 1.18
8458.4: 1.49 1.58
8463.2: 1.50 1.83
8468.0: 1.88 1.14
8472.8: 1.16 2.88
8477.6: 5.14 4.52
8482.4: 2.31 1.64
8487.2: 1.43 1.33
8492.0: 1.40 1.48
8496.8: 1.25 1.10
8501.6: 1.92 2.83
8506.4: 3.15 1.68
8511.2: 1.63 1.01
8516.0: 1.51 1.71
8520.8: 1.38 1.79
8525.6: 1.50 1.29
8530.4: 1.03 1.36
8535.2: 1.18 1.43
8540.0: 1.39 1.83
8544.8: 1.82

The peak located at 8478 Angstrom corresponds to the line H-alpha 6563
